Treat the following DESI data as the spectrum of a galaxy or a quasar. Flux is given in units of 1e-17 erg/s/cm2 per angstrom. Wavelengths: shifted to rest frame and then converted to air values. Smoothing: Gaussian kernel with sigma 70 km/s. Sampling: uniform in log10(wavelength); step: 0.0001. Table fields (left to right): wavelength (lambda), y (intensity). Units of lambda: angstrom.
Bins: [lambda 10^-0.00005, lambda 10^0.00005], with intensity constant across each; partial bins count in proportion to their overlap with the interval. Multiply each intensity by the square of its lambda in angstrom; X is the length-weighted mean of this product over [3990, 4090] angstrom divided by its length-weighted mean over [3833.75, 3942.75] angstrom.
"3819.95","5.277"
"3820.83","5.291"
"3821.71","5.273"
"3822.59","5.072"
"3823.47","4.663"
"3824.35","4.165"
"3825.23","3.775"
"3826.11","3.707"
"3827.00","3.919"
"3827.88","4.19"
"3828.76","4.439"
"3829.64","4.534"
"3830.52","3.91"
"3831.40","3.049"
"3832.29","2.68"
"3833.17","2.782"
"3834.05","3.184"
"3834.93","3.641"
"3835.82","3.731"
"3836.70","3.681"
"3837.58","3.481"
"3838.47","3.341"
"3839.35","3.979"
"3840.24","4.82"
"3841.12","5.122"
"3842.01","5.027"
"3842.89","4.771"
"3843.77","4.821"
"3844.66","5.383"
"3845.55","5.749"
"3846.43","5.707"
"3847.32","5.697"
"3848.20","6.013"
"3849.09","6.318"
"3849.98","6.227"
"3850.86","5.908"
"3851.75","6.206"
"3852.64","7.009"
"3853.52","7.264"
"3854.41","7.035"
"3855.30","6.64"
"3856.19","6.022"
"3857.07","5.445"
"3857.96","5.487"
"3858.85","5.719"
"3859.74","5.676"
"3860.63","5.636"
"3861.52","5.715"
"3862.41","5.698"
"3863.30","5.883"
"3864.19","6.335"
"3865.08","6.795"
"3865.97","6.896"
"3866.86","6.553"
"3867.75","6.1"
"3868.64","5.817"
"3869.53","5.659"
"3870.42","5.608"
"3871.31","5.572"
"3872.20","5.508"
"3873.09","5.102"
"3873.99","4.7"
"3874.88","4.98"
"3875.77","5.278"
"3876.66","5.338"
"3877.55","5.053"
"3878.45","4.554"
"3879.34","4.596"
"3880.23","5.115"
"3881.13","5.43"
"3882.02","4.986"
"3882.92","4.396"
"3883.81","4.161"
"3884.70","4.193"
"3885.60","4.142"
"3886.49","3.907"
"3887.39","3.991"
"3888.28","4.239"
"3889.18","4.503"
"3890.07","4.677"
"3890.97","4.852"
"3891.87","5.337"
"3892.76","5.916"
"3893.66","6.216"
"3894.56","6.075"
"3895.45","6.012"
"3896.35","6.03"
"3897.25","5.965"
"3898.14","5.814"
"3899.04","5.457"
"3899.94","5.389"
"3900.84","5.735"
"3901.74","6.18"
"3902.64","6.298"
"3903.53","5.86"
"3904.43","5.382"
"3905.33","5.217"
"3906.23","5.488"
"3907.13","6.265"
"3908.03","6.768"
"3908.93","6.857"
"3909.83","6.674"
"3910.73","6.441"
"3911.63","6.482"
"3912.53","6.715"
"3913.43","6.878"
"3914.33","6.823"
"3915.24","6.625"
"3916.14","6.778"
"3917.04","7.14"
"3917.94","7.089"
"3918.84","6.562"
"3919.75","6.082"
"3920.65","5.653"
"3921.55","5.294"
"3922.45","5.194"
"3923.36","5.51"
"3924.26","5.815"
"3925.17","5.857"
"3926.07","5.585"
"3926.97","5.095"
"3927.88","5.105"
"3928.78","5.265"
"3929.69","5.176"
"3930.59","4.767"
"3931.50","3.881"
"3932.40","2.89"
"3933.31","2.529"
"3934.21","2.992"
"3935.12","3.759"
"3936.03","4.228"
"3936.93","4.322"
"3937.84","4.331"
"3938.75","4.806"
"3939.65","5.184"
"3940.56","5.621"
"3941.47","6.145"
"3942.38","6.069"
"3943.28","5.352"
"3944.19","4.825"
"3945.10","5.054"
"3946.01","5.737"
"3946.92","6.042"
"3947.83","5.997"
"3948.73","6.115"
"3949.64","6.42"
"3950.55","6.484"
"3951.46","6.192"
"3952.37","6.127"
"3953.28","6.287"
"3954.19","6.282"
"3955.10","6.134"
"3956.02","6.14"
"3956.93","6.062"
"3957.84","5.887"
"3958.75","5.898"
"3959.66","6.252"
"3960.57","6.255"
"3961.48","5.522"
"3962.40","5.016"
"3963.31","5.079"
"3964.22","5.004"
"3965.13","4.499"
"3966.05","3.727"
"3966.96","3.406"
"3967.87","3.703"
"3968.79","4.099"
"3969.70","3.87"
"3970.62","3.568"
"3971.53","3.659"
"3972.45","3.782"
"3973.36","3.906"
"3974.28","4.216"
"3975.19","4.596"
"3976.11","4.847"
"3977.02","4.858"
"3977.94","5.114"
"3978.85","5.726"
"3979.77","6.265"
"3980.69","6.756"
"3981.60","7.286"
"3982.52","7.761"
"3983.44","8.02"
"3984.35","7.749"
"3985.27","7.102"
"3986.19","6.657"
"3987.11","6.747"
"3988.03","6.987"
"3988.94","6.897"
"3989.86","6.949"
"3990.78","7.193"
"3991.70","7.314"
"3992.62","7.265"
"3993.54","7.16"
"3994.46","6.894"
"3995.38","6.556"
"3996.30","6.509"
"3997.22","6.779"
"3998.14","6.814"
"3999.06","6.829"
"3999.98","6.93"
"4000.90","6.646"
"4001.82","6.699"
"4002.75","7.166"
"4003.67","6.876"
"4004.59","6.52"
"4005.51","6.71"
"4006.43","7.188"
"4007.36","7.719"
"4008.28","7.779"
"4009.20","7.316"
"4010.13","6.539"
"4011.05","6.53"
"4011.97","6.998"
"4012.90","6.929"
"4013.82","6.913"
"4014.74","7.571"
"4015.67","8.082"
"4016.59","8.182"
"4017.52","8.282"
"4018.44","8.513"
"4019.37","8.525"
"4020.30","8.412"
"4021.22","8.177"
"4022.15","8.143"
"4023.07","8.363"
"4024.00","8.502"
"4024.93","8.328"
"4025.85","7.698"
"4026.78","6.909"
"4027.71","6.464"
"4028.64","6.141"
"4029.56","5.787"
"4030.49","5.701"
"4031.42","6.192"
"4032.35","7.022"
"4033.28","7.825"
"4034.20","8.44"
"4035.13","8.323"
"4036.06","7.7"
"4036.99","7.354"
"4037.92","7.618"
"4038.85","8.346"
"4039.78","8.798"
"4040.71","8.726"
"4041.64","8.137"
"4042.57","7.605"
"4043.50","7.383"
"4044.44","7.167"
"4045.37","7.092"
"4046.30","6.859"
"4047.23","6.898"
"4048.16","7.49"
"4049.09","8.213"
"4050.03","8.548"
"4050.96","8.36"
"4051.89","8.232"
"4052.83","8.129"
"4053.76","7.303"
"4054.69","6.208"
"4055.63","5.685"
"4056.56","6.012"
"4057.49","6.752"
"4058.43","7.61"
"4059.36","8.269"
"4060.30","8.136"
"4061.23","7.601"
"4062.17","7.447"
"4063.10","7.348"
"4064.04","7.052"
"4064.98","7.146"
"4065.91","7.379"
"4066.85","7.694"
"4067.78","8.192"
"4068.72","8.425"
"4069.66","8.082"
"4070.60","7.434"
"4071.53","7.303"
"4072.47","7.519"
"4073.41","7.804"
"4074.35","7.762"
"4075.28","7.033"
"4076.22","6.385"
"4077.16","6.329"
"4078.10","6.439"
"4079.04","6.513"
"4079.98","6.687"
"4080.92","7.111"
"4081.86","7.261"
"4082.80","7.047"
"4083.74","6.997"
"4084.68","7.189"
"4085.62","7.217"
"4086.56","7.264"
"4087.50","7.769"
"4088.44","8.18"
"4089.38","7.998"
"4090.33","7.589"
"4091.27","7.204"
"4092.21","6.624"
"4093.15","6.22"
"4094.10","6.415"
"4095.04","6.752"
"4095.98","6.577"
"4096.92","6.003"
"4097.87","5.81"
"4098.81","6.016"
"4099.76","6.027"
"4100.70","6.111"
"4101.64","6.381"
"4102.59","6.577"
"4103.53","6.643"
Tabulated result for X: 1.5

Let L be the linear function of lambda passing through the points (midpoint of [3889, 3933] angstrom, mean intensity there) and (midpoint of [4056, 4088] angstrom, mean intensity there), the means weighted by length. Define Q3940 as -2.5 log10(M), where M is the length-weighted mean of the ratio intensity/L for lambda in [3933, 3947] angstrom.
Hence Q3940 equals 0.25 mag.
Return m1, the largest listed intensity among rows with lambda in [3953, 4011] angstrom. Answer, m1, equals 8.02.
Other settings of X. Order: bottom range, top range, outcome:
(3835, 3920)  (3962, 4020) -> 1.20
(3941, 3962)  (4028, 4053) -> 1.32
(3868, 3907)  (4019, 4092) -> 1.55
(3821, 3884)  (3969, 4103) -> 1.51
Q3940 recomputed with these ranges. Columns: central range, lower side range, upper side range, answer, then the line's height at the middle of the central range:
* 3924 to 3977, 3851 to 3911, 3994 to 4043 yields 0.280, 6.51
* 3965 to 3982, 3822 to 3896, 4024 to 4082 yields 0.363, 6.44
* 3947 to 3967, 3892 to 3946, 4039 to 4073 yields 0.073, 6.13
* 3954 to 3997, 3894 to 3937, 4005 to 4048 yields 0.157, 6.65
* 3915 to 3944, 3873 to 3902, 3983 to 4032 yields 0.122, 5.83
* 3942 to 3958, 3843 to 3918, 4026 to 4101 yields 0.061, 6.3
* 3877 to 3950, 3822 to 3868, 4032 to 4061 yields 0.105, 5.96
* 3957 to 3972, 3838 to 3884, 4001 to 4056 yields 0.379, 6.74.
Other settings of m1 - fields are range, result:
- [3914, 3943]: 7.14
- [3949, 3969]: 6.484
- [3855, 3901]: 6.896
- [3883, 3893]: 5.916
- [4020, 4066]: 8.798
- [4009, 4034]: 8.525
